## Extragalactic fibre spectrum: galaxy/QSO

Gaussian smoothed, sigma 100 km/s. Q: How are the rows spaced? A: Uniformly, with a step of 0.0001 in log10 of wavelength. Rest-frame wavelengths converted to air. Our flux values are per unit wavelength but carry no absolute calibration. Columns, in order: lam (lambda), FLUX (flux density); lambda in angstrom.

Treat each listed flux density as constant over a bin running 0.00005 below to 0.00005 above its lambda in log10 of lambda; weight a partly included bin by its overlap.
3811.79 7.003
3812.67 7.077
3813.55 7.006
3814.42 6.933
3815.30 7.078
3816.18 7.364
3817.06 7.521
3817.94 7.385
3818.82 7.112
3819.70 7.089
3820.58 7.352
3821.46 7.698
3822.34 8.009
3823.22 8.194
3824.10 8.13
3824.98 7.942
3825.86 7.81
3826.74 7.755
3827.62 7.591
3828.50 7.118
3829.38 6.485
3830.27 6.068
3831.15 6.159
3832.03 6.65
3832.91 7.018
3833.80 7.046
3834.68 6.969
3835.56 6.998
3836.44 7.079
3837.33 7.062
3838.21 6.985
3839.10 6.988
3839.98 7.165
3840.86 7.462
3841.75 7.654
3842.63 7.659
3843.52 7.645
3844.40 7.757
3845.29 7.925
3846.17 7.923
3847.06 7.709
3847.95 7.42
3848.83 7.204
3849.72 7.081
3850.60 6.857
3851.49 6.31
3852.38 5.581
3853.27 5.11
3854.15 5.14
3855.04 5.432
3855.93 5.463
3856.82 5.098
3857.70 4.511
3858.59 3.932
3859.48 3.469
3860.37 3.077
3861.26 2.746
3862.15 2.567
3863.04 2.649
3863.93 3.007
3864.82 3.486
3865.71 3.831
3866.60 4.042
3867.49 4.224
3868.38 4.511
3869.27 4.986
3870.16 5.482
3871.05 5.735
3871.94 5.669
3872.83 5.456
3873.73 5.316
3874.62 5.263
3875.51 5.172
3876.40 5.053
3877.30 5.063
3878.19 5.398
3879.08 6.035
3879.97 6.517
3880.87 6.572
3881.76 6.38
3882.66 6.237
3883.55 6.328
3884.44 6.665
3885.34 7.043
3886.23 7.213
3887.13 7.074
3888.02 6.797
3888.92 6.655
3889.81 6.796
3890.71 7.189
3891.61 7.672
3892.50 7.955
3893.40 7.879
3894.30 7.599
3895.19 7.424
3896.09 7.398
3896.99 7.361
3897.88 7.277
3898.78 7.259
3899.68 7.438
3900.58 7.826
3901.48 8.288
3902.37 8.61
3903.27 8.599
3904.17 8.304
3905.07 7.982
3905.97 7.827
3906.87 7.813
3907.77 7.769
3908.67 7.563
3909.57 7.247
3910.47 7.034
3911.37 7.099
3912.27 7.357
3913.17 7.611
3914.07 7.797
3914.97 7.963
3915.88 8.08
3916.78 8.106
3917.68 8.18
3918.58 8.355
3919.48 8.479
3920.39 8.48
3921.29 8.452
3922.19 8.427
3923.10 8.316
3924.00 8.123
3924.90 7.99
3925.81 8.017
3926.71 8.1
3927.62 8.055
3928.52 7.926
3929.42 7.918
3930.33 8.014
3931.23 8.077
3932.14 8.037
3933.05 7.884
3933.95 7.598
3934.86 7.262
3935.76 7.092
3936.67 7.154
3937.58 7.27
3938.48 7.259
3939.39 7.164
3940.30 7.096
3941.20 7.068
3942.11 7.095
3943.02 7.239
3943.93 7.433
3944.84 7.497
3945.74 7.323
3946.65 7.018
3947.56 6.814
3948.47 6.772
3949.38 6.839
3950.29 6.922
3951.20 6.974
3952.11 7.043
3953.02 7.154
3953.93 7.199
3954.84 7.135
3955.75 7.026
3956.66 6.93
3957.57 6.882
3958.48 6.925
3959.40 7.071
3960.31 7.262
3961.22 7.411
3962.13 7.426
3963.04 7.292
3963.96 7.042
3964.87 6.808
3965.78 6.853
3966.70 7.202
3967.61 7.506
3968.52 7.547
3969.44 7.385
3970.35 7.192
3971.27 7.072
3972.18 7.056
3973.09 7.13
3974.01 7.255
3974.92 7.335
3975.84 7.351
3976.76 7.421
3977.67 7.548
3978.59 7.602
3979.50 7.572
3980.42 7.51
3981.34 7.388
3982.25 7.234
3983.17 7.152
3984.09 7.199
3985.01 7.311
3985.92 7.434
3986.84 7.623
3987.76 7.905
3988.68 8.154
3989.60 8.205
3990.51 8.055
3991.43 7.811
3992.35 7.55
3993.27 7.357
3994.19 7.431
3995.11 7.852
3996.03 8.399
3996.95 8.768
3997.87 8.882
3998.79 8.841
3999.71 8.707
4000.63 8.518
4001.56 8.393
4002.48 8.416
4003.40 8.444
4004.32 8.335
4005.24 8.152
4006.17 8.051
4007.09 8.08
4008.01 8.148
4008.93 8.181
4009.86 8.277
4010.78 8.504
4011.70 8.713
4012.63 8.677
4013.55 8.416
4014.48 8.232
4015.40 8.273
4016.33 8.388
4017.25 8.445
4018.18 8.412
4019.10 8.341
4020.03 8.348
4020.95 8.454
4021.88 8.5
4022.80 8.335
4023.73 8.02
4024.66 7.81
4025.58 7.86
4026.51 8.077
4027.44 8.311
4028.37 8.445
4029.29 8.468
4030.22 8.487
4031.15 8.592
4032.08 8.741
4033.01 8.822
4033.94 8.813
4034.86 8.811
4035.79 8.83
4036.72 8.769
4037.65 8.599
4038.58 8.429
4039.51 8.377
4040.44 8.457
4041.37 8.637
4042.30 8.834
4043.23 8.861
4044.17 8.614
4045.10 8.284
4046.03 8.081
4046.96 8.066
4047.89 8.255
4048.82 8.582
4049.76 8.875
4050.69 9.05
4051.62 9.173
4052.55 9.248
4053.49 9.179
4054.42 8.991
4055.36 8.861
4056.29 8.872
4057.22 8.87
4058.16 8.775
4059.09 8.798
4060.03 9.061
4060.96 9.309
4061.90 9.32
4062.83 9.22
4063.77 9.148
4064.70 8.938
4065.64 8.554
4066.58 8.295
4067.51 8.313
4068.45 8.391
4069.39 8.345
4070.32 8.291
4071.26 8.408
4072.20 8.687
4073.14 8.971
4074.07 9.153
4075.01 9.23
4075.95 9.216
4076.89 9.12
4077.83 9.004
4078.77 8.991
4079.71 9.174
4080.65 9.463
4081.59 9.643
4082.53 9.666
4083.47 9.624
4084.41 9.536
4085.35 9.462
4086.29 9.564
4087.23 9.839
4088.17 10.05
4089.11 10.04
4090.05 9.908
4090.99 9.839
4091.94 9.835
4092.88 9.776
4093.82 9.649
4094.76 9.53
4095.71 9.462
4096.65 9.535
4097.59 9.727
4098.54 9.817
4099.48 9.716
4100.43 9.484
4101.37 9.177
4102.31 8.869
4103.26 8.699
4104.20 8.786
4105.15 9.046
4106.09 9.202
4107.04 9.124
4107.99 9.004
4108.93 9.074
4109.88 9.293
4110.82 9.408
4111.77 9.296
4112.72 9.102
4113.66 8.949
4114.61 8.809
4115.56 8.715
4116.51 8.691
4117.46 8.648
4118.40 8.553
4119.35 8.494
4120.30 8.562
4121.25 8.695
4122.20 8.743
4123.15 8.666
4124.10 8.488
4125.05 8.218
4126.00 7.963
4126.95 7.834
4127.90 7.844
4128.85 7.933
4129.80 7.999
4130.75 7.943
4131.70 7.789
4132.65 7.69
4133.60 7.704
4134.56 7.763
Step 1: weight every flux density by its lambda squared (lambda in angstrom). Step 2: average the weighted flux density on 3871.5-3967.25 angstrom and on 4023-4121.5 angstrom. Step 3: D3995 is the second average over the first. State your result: 1.3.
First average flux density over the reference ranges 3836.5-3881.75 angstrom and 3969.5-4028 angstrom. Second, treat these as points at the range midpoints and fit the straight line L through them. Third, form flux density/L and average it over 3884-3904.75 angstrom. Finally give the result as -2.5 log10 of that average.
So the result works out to -0.202 mag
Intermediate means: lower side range 5.62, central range 7.49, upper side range 7.97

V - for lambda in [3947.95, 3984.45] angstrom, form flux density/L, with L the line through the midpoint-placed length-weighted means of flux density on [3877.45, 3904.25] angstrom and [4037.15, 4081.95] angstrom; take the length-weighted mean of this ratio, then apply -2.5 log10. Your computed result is 0.10 mag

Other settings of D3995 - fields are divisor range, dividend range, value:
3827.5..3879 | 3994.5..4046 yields 1.59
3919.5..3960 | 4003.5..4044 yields 1.18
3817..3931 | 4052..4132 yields 1.48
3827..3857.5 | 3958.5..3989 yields 1.15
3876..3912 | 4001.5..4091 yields 1.32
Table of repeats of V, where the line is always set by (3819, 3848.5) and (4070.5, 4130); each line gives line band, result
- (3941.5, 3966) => 0.15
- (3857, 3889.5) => 0.43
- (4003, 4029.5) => 0.03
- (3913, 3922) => -0.04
